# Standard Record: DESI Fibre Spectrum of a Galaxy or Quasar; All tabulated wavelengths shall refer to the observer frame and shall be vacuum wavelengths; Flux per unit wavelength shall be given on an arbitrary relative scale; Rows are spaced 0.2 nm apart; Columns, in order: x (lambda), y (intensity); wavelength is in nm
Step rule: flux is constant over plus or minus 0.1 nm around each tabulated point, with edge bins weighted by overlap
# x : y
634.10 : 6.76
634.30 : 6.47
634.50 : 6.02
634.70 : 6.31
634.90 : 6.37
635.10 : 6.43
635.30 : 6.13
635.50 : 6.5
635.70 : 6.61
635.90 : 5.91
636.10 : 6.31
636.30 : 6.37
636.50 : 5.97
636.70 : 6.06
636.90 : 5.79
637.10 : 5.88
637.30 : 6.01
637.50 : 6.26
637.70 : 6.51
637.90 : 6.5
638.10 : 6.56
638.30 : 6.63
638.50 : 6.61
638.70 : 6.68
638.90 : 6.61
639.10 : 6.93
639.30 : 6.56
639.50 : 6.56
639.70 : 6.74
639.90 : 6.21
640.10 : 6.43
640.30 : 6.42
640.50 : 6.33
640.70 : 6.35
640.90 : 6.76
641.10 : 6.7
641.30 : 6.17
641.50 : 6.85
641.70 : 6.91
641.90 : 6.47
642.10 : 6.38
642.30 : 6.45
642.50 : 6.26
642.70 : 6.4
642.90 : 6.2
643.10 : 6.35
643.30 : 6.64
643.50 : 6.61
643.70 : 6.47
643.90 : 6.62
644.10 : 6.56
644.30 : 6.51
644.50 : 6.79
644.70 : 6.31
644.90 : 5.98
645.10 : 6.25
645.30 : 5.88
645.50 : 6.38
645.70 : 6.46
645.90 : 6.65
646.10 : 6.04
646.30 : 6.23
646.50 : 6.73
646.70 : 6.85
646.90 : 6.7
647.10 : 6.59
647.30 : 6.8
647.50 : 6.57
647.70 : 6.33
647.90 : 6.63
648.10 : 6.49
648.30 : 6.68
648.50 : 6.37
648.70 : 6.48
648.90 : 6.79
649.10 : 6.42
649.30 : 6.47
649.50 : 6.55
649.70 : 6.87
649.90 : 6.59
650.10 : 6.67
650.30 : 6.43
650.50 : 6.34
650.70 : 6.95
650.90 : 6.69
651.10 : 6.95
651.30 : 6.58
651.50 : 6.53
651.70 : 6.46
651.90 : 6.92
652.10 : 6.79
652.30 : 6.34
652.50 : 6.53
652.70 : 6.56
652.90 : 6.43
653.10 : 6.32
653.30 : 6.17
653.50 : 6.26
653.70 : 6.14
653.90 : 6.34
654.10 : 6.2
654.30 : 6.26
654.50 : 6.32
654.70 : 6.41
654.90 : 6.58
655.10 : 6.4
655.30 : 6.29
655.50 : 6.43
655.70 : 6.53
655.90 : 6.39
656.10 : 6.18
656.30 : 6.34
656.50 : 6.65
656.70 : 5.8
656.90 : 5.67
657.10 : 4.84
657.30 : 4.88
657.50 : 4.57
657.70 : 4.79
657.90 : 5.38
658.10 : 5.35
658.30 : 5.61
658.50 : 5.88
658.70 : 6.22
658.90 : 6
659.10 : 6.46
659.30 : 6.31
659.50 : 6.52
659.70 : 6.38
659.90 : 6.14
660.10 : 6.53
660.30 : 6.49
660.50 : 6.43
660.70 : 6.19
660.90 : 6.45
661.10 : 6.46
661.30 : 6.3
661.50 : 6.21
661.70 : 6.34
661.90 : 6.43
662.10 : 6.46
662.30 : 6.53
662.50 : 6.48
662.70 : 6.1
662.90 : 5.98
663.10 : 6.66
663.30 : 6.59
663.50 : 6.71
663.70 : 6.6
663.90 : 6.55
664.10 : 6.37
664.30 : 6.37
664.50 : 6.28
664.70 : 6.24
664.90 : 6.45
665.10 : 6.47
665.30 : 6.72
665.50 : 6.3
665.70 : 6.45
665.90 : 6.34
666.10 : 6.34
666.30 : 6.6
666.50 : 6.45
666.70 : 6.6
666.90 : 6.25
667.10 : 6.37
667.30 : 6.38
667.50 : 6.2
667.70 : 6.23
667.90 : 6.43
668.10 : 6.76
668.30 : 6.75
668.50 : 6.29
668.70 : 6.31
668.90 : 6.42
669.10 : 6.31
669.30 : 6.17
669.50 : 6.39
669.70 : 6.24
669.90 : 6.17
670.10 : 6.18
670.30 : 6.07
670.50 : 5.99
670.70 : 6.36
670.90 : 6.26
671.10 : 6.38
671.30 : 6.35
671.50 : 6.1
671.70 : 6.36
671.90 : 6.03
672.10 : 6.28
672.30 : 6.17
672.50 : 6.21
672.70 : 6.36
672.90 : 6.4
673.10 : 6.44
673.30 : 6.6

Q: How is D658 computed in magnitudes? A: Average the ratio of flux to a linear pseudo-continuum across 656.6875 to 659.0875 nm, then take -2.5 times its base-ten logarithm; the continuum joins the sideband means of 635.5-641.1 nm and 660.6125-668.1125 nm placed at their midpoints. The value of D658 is 0.177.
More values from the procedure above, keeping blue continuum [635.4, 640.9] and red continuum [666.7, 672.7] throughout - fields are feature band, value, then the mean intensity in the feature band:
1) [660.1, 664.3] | -0.02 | 6.42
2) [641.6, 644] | -0.02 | 6.48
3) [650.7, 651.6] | -0.06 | 6.72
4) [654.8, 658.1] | 0.09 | 5.84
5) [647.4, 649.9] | -0.03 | 6.56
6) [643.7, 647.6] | -0.02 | 6.47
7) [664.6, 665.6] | -0.02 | 6.44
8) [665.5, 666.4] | -0.02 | 6.42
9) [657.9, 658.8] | 0.11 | 5.72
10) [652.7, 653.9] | 0.01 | 6.3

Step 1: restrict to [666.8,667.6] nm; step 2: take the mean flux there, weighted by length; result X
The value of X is 6.3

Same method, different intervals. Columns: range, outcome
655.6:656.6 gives 6.42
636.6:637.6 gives 6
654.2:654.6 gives 6.29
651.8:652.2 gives 6.85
